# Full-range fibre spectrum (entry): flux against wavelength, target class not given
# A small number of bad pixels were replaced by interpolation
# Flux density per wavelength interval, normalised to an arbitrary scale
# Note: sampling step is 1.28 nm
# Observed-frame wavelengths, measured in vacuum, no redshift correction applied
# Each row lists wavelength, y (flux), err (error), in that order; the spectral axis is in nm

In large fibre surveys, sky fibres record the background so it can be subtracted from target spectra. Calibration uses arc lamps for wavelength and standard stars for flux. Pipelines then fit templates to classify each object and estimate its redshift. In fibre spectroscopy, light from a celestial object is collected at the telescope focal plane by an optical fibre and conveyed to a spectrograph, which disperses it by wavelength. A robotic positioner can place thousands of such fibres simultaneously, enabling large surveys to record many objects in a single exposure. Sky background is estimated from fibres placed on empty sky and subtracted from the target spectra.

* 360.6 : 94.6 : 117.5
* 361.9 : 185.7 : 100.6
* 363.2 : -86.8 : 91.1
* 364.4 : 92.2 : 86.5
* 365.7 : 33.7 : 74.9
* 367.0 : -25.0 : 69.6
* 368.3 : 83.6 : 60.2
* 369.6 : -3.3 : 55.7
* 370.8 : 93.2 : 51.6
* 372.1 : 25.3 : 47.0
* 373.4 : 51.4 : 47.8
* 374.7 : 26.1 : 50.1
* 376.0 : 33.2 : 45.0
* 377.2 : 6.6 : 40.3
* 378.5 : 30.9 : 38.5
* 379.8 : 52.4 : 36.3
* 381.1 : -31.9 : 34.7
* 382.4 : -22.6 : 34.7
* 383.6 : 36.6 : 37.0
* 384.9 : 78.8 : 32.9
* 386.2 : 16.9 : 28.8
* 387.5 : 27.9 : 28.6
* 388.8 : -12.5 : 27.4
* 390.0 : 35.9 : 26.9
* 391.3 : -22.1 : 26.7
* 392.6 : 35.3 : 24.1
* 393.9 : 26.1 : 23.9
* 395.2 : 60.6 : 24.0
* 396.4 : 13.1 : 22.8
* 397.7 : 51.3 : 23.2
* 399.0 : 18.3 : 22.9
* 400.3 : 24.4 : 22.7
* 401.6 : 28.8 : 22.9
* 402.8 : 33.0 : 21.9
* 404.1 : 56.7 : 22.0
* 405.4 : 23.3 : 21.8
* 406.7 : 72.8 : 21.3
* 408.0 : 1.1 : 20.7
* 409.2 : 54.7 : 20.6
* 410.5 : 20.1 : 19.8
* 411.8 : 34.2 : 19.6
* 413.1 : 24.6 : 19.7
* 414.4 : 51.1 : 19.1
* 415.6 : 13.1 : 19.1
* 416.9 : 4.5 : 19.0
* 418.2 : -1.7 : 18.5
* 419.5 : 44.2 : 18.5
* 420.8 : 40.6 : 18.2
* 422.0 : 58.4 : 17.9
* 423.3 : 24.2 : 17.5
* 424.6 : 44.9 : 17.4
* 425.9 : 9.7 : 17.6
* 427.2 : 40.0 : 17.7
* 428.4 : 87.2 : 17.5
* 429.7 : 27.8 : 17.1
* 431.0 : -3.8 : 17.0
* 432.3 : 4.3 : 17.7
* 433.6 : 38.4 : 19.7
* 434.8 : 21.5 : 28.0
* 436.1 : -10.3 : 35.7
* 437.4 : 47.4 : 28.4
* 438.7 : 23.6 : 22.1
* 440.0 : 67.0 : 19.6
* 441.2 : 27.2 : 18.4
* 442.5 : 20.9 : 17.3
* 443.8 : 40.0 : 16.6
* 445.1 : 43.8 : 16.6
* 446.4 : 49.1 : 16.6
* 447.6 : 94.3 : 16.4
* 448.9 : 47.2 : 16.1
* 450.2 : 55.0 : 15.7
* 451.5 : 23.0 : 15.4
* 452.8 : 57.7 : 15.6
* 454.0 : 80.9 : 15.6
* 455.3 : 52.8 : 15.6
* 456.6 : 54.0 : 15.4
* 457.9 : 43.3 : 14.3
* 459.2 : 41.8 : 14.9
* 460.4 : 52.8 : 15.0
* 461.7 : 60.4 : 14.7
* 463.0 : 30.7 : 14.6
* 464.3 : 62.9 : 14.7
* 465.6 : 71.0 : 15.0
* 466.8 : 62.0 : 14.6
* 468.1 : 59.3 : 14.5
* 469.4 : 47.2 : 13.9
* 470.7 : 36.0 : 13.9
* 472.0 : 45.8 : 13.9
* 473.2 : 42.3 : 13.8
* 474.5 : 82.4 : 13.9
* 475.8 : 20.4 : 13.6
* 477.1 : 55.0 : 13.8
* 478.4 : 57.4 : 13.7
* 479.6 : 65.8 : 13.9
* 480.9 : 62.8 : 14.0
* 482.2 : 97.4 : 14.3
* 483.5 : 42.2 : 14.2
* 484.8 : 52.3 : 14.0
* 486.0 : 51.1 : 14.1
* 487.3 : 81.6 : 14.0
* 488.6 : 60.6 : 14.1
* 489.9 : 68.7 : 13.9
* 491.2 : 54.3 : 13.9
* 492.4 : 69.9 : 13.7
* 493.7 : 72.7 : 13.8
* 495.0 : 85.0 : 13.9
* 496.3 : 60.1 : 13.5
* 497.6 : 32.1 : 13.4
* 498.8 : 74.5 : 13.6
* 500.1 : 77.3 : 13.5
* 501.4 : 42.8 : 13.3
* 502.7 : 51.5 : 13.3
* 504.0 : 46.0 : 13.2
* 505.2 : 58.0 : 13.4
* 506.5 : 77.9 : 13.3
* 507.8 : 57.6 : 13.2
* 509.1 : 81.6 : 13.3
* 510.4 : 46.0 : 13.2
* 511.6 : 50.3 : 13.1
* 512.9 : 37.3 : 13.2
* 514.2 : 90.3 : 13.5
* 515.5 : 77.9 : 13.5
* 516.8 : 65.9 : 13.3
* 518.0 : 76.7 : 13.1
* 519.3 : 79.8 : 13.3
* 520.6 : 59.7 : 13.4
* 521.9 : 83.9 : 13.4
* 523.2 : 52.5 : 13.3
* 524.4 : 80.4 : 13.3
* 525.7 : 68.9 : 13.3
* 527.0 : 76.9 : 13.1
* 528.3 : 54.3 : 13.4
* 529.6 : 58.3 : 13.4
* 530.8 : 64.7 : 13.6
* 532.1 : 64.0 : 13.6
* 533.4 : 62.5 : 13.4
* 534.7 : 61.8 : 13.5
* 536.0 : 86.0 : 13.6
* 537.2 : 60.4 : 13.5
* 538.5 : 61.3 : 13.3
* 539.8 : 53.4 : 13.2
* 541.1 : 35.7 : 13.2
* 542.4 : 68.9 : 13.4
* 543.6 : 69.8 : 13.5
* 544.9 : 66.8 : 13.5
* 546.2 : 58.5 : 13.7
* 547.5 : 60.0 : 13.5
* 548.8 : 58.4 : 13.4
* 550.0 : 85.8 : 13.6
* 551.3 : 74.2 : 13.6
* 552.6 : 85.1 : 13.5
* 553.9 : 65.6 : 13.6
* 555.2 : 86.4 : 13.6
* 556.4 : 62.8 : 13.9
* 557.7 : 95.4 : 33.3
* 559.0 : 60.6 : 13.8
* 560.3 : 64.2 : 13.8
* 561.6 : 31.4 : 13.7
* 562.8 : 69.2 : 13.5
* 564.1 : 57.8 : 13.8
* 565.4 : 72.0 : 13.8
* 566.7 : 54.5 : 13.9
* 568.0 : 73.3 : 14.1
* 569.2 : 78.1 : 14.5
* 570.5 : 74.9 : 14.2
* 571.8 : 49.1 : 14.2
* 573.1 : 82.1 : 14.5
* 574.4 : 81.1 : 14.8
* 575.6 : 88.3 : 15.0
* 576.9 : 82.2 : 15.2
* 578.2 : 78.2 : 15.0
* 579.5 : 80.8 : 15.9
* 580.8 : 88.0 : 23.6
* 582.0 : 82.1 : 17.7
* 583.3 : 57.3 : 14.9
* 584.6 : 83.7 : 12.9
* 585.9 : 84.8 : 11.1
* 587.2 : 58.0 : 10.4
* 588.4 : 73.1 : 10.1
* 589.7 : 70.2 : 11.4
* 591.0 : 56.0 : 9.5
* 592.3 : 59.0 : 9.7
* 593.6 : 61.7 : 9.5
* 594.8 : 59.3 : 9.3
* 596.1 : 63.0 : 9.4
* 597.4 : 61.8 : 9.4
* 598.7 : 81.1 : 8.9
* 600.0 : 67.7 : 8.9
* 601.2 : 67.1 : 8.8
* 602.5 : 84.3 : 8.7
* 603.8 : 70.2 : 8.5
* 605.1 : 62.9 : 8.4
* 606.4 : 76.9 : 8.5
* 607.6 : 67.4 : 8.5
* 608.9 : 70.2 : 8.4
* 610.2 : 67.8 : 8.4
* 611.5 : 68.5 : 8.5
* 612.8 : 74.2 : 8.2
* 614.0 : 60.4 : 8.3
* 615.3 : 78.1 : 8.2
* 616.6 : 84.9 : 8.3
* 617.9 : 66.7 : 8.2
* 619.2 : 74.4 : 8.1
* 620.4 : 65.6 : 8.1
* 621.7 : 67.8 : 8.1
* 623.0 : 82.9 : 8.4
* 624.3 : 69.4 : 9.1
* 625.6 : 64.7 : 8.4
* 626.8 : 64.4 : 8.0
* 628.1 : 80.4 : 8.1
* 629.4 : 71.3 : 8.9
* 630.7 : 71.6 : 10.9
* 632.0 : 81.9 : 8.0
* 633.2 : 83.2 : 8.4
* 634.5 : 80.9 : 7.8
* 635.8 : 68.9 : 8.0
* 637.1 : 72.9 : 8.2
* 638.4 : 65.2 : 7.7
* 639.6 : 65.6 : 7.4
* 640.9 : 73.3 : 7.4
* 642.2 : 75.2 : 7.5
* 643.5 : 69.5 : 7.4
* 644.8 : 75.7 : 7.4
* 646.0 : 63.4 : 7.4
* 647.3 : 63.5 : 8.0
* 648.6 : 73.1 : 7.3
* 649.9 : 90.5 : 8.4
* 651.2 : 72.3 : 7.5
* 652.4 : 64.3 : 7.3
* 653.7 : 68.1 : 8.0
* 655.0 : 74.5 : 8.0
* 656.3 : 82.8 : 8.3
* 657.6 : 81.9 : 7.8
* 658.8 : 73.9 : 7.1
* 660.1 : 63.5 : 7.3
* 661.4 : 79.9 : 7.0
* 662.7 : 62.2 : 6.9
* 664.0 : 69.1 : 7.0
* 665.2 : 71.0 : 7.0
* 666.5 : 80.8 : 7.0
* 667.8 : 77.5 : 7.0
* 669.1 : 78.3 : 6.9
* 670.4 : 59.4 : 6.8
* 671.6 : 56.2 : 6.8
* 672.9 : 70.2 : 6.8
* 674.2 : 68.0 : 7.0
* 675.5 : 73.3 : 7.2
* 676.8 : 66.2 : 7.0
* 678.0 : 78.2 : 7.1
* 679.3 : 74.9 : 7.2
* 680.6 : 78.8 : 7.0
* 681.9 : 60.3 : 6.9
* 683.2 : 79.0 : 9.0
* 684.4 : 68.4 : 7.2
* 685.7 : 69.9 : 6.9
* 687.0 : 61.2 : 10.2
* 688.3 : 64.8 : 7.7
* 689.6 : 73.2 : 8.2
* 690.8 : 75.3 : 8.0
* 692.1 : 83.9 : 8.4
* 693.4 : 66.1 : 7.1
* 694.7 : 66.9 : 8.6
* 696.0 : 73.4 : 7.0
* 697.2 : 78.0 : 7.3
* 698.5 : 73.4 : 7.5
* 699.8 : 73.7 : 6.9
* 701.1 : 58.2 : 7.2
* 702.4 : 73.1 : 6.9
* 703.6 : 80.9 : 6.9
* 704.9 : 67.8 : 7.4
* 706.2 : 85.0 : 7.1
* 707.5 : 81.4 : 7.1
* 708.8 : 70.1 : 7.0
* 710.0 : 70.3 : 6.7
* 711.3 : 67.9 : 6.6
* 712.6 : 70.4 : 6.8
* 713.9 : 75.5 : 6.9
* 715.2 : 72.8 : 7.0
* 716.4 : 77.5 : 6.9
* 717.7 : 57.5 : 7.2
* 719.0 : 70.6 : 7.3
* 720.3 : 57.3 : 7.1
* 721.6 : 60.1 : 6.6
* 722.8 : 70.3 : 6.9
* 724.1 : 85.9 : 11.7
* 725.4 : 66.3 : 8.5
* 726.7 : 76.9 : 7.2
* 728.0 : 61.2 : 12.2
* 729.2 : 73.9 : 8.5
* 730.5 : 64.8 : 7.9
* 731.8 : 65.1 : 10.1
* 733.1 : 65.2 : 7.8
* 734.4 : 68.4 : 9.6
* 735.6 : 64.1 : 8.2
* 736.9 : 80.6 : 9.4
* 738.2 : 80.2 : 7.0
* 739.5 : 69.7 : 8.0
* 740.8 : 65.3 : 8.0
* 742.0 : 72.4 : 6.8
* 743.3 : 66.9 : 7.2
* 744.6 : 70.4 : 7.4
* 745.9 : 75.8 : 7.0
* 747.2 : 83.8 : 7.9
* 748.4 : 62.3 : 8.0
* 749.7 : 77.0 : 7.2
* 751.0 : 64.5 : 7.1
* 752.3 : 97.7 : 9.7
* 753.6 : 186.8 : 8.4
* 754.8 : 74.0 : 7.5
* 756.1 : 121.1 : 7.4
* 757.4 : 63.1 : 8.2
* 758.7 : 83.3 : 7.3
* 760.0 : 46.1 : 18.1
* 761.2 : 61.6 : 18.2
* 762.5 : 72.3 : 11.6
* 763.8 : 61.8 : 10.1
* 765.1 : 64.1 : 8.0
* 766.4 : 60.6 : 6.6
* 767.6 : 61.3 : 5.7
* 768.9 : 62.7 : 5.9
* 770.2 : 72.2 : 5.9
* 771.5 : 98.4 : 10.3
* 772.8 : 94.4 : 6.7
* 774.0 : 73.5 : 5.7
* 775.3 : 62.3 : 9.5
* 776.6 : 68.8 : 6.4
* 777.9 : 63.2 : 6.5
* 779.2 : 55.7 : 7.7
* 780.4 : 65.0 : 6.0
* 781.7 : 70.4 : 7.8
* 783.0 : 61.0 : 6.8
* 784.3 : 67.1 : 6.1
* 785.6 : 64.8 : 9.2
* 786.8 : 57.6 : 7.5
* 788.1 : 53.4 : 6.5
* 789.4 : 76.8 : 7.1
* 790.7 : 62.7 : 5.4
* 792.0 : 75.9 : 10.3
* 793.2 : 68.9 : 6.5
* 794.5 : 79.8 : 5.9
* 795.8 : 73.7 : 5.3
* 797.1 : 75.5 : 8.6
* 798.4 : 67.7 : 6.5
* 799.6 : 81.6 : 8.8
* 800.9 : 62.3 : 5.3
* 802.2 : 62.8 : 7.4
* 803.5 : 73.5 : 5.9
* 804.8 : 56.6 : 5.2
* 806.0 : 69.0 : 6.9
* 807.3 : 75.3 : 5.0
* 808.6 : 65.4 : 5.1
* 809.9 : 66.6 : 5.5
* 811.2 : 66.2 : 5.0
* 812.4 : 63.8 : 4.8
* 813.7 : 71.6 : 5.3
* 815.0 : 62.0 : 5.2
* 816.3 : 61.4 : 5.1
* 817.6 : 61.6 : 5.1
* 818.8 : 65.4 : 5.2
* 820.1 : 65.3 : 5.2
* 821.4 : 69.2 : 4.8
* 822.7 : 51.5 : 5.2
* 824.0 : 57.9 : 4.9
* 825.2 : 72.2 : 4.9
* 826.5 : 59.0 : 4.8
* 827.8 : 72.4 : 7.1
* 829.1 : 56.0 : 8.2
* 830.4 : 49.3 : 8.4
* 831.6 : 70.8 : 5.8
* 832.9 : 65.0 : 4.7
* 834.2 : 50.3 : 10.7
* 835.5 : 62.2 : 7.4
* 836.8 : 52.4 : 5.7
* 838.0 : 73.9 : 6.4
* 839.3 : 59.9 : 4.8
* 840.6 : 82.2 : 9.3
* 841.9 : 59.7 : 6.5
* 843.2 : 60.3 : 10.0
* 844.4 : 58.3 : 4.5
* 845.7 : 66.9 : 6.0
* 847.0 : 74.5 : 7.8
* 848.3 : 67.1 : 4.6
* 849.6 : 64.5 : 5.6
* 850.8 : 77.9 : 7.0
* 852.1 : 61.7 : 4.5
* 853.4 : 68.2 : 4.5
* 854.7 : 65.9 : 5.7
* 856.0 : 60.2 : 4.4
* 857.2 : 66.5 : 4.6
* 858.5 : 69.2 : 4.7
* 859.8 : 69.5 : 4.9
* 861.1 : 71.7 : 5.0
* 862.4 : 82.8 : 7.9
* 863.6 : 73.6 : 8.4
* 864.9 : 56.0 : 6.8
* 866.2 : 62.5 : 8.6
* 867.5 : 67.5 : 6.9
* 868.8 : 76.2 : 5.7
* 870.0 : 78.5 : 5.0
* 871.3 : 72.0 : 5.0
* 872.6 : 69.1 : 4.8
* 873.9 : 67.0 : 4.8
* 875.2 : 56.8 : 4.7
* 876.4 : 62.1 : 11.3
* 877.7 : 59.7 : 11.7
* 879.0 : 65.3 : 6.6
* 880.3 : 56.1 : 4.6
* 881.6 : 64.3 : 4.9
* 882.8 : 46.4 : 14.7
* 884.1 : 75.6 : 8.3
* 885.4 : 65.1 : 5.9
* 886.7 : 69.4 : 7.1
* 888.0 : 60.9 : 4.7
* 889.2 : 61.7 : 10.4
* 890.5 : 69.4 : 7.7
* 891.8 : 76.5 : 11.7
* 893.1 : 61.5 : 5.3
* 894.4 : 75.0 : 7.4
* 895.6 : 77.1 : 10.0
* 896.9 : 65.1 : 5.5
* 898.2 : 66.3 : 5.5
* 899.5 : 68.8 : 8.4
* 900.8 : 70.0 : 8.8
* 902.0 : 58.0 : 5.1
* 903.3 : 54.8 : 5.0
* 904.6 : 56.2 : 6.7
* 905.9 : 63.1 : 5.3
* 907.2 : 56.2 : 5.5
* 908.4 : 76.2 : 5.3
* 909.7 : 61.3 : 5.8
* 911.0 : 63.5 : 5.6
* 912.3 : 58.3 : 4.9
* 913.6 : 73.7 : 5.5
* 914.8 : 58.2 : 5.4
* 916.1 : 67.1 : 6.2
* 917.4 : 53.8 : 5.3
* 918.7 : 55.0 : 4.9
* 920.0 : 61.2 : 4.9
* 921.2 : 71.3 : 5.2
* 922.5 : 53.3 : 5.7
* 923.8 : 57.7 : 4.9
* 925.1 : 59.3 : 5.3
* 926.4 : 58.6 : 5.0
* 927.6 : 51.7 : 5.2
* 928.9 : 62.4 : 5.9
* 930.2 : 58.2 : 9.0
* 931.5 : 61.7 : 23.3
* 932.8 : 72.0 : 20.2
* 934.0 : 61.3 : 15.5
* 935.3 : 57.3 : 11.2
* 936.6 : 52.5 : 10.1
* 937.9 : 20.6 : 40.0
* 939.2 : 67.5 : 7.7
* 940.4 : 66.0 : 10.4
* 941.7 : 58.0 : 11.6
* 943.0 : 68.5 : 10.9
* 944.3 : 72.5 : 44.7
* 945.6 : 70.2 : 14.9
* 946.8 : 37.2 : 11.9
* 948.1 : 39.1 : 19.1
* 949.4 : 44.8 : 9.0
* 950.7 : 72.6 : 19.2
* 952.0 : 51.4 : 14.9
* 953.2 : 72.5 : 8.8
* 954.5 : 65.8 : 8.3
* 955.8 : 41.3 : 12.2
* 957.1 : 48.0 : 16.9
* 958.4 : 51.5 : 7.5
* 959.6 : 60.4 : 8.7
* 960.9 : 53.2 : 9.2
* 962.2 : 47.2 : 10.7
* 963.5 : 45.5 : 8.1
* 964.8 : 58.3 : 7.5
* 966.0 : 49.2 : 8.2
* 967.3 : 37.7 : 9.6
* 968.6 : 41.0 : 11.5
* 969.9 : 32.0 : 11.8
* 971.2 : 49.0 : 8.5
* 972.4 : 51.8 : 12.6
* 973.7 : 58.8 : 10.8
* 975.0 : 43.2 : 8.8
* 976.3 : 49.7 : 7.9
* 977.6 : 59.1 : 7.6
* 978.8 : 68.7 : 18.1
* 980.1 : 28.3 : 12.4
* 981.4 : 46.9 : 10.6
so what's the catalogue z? 0.15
